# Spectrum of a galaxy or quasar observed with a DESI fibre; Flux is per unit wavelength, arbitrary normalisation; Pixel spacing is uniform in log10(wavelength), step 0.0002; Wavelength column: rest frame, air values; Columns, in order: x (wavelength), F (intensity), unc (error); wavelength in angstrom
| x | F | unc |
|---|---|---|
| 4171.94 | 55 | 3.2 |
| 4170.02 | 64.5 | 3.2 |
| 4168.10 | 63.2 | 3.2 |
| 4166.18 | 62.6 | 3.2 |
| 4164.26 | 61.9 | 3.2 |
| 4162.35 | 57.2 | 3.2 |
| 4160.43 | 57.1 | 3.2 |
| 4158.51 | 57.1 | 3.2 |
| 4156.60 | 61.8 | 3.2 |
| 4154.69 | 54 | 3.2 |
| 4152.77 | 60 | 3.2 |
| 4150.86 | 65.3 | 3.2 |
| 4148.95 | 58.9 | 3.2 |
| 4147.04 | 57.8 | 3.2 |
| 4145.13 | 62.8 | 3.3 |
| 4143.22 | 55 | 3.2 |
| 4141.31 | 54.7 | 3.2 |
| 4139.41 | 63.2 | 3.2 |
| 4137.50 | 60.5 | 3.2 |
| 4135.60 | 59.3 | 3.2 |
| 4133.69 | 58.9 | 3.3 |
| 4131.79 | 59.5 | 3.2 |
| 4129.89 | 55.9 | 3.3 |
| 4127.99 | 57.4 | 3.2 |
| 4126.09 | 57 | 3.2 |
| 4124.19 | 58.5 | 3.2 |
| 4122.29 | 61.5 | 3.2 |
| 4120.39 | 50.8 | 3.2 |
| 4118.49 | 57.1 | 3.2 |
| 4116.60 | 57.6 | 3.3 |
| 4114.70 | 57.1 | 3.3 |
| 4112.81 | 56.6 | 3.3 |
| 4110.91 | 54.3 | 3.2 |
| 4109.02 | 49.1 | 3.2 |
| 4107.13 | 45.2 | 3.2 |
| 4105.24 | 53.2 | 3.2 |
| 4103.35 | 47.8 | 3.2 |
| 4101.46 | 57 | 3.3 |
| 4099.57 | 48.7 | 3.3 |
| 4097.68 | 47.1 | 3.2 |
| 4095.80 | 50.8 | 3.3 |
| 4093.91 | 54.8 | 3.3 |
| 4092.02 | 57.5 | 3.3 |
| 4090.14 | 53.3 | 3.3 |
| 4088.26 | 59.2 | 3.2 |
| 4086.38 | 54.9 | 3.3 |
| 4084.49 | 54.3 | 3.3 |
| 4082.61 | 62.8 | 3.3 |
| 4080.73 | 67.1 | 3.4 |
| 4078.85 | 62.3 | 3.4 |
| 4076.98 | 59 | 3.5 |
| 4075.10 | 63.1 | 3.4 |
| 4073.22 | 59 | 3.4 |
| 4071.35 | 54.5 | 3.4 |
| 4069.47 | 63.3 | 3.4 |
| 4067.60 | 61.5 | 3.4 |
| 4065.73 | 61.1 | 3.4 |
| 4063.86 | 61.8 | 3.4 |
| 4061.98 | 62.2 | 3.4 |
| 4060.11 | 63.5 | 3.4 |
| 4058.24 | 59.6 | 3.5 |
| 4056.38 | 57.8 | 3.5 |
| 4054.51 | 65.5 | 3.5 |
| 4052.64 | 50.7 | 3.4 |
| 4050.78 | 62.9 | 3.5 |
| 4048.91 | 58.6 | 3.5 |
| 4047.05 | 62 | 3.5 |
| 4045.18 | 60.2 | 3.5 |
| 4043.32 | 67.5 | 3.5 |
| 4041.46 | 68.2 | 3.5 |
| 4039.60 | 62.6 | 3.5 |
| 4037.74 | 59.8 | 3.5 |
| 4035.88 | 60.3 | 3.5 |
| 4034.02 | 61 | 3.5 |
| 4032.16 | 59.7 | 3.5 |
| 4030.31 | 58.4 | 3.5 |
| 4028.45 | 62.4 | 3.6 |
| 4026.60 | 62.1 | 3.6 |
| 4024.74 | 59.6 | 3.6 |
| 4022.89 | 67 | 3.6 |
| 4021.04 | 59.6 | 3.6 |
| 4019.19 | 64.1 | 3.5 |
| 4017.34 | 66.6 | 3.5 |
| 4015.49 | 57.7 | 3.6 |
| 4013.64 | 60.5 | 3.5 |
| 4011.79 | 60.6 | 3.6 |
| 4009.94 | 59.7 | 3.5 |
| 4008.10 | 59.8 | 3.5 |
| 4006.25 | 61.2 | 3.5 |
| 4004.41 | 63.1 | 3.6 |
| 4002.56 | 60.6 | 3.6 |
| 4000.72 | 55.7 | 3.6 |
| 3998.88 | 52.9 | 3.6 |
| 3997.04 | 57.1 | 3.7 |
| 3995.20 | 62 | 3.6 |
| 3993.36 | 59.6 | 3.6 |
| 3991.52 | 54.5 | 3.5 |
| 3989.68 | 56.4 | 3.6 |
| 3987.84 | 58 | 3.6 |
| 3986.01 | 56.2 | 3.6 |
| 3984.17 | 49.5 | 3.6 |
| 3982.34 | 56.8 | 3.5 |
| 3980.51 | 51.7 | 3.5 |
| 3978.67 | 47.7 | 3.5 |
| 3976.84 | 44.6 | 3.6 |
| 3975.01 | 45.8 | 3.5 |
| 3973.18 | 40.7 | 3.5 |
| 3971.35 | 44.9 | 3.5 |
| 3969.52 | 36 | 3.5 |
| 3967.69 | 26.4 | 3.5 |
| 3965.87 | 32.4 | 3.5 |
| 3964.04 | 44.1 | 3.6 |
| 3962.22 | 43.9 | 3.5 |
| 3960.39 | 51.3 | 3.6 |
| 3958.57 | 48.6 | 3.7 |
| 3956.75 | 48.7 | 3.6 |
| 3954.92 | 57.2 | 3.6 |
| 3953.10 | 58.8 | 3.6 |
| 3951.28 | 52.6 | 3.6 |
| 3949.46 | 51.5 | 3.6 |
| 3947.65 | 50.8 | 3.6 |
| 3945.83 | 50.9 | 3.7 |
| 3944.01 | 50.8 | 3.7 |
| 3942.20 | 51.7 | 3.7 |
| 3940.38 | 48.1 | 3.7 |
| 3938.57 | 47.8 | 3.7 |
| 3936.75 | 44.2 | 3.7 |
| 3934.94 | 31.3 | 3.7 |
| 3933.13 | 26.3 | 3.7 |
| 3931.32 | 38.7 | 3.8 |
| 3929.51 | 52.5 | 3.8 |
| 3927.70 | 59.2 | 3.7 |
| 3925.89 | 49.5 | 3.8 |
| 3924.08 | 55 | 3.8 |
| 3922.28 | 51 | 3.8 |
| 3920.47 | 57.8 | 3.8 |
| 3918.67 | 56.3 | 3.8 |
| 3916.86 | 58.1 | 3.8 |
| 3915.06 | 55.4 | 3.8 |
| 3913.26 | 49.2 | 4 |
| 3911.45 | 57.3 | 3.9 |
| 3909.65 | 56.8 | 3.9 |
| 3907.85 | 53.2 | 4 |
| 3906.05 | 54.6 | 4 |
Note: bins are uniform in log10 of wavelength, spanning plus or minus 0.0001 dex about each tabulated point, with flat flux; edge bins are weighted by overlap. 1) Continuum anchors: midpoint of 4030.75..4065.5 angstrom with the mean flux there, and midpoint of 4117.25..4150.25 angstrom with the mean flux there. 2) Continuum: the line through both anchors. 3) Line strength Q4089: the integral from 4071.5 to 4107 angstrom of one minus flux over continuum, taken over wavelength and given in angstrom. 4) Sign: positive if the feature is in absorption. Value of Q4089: 2.3 angstrom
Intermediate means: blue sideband 61.3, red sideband 58.2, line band 55.9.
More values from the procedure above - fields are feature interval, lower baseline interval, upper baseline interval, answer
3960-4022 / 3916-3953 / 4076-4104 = -1.4 angstrom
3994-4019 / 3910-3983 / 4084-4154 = -4.4 angstrom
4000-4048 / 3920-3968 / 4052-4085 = -4.8 angstrom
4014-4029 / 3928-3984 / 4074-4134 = -3.5 angstrom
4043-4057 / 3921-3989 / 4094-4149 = -2.2 angstrom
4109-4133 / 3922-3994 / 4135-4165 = 0.4 angstrom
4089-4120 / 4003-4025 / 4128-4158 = 3.6 angstrom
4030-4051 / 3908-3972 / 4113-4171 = -3.2 angstrom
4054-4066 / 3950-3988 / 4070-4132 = -1.9 angstrom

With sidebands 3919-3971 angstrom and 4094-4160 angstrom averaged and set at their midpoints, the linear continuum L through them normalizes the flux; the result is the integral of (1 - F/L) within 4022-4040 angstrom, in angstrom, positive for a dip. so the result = -3.44 angstrom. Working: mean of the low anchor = 47.1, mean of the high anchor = 56.2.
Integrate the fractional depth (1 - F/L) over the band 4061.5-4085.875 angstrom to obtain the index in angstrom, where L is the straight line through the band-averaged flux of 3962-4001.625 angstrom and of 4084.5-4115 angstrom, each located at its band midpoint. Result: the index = -4.1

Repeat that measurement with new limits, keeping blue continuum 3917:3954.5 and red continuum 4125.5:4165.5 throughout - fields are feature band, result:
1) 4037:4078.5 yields -4.7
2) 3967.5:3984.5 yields 2.1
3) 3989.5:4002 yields -1.2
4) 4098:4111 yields 1.5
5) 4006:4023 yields -2.7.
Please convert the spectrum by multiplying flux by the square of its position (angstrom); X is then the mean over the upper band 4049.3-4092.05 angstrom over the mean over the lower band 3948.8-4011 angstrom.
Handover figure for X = 1.22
